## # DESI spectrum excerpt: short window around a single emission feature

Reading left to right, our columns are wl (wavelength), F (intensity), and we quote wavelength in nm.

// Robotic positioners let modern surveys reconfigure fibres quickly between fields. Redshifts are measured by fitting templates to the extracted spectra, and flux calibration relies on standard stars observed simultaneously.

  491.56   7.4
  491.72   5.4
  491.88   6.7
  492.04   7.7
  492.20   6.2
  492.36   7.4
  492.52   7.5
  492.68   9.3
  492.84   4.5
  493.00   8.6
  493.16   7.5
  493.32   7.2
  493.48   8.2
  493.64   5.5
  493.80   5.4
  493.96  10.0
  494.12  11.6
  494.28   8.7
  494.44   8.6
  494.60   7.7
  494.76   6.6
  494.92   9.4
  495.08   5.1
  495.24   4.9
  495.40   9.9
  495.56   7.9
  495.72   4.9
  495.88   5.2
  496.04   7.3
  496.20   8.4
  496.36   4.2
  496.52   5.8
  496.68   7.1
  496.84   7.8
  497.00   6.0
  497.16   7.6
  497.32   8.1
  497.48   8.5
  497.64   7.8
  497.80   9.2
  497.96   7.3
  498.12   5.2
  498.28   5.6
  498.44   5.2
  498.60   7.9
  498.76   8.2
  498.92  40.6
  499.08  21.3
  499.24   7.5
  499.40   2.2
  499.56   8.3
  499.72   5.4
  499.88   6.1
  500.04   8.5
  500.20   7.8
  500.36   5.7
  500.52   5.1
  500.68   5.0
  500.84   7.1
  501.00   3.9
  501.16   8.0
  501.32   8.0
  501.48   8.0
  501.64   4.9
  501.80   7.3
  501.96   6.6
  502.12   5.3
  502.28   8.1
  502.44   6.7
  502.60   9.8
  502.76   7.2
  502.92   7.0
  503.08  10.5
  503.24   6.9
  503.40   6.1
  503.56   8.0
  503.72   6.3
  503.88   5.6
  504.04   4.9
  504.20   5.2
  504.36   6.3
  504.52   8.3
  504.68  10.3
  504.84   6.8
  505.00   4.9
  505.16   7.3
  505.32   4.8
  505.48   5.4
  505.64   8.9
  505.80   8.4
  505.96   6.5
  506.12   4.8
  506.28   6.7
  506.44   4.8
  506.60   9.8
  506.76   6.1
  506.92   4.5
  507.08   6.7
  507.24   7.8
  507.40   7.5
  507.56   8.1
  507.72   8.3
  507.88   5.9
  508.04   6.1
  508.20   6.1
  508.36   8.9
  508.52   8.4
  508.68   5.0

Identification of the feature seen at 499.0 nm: Hbeta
